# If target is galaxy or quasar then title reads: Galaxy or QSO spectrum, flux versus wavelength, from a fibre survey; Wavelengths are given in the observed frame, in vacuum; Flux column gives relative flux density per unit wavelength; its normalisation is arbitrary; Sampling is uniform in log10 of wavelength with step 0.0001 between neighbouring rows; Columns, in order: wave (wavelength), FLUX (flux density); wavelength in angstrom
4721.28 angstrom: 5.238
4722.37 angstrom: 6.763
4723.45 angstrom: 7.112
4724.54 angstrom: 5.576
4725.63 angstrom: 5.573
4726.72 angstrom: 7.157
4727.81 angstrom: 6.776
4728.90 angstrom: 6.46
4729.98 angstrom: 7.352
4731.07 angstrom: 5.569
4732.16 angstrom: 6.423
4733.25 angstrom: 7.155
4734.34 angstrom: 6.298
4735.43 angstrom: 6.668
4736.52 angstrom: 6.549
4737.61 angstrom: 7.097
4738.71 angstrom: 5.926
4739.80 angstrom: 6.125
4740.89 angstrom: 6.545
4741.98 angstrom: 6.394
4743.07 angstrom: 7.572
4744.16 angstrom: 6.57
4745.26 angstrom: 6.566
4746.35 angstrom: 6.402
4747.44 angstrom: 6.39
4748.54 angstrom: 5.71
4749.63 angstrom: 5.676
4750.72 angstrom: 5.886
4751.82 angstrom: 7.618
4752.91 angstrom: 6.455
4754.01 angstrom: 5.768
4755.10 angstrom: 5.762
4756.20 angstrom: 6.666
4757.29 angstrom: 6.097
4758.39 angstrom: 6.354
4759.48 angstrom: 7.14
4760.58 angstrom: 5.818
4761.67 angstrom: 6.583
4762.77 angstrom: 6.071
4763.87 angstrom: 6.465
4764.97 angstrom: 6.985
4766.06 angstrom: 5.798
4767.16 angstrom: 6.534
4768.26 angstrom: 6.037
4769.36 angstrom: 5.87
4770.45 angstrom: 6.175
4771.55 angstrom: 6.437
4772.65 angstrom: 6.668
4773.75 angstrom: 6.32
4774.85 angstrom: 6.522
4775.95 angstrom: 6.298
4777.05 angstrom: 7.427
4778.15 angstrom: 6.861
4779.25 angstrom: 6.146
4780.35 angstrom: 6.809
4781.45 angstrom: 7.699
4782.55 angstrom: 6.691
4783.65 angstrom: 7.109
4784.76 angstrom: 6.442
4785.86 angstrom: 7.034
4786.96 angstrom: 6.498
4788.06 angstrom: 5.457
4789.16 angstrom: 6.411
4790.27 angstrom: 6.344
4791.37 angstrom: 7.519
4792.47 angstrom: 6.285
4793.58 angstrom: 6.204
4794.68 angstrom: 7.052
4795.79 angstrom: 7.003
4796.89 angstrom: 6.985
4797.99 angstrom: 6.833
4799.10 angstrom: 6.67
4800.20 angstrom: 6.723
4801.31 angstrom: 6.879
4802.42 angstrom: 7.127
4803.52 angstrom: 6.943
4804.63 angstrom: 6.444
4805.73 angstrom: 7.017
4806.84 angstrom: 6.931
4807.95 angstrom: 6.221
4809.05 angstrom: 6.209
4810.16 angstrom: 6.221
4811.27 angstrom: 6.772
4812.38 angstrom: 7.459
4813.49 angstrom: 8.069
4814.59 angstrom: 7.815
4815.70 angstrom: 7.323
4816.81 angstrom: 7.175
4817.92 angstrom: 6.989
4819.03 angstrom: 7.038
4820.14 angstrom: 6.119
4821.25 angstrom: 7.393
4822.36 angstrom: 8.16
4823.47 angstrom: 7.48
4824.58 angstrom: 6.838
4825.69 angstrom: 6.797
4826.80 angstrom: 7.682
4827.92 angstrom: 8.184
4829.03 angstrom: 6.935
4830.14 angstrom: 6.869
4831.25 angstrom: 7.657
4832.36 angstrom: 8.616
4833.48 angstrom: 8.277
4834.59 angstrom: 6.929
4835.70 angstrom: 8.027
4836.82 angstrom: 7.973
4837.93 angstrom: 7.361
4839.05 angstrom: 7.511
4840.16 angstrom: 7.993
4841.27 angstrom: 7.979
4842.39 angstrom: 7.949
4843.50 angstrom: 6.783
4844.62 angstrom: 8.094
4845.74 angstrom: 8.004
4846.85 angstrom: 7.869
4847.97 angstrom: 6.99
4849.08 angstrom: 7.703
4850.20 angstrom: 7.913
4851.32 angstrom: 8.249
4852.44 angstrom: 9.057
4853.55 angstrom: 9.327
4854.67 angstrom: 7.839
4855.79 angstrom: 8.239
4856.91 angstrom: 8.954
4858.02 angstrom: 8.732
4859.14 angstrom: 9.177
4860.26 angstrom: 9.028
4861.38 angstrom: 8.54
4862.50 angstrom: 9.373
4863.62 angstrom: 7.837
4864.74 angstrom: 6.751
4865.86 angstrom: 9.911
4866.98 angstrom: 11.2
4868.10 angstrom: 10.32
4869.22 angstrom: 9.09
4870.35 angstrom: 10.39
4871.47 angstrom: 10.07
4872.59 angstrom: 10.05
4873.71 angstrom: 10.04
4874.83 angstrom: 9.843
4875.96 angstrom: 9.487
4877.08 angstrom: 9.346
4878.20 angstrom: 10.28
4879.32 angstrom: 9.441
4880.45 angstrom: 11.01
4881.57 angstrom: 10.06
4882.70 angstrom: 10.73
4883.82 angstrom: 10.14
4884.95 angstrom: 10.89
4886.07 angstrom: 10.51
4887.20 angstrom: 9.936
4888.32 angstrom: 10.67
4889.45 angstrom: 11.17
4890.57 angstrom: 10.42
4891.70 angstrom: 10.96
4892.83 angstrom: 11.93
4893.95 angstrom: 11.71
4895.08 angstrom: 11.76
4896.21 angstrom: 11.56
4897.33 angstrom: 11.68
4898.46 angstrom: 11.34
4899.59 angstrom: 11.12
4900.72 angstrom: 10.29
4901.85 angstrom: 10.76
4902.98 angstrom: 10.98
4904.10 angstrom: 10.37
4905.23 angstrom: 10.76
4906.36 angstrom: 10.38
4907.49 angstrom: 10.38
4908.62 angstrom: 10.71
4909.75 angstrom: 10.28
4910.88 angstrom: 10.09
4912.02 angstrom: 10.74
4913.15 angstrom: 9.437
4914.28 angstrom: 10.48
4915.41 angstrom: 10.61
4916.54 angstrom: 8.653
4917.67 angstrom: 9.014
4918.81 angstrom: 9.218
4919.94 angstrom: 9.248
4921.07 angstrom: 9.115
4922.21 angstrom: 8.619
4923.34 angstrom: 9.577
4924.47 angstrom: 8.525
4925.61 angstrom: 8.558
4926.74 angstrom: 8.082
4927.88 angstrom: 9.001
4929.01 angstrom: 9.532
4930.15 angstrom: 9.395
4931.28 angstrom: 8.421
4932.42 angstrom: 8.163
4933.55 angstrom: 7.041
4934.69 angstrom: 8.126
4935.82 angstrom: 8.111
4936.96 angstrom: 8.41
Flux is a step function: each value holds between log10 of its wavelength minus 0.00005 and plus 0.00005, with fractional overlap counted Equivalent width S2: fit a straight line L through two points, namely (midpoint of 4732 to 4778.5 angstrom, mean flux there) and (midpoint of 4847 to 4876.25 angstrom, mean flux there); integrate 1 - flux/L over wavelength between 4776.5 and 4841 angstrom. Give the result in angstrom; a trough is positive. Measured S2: 5.4 angstrom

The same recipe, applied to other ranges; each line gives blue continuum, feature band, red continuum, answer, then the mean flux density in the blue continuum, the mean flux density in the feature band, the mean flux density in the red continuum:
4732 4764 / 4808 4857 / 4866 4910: 7.37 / 6.42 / 7.58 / 10.6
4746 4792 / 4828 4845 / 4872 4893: 2.11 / 6.45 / 7.68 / 10.3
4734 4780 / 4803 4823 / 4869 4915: 2.72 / 6.41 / 7.02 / 10.5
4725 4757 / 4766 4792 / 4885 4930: 2.65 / 6.45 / 6.56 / 10.2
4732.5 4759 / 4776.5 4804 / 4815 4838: 0.83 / 6.43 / 6.77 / 7.42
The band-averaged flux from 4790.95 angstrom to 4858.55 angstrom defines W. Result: 7.42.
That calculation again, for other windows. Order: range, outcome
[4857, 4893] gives 9.88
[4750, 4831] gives 6.74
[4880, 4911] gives 10.8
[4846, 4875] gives 8.92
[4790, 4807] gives 6.82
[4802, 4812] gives 6.66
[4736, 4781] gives 6.42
